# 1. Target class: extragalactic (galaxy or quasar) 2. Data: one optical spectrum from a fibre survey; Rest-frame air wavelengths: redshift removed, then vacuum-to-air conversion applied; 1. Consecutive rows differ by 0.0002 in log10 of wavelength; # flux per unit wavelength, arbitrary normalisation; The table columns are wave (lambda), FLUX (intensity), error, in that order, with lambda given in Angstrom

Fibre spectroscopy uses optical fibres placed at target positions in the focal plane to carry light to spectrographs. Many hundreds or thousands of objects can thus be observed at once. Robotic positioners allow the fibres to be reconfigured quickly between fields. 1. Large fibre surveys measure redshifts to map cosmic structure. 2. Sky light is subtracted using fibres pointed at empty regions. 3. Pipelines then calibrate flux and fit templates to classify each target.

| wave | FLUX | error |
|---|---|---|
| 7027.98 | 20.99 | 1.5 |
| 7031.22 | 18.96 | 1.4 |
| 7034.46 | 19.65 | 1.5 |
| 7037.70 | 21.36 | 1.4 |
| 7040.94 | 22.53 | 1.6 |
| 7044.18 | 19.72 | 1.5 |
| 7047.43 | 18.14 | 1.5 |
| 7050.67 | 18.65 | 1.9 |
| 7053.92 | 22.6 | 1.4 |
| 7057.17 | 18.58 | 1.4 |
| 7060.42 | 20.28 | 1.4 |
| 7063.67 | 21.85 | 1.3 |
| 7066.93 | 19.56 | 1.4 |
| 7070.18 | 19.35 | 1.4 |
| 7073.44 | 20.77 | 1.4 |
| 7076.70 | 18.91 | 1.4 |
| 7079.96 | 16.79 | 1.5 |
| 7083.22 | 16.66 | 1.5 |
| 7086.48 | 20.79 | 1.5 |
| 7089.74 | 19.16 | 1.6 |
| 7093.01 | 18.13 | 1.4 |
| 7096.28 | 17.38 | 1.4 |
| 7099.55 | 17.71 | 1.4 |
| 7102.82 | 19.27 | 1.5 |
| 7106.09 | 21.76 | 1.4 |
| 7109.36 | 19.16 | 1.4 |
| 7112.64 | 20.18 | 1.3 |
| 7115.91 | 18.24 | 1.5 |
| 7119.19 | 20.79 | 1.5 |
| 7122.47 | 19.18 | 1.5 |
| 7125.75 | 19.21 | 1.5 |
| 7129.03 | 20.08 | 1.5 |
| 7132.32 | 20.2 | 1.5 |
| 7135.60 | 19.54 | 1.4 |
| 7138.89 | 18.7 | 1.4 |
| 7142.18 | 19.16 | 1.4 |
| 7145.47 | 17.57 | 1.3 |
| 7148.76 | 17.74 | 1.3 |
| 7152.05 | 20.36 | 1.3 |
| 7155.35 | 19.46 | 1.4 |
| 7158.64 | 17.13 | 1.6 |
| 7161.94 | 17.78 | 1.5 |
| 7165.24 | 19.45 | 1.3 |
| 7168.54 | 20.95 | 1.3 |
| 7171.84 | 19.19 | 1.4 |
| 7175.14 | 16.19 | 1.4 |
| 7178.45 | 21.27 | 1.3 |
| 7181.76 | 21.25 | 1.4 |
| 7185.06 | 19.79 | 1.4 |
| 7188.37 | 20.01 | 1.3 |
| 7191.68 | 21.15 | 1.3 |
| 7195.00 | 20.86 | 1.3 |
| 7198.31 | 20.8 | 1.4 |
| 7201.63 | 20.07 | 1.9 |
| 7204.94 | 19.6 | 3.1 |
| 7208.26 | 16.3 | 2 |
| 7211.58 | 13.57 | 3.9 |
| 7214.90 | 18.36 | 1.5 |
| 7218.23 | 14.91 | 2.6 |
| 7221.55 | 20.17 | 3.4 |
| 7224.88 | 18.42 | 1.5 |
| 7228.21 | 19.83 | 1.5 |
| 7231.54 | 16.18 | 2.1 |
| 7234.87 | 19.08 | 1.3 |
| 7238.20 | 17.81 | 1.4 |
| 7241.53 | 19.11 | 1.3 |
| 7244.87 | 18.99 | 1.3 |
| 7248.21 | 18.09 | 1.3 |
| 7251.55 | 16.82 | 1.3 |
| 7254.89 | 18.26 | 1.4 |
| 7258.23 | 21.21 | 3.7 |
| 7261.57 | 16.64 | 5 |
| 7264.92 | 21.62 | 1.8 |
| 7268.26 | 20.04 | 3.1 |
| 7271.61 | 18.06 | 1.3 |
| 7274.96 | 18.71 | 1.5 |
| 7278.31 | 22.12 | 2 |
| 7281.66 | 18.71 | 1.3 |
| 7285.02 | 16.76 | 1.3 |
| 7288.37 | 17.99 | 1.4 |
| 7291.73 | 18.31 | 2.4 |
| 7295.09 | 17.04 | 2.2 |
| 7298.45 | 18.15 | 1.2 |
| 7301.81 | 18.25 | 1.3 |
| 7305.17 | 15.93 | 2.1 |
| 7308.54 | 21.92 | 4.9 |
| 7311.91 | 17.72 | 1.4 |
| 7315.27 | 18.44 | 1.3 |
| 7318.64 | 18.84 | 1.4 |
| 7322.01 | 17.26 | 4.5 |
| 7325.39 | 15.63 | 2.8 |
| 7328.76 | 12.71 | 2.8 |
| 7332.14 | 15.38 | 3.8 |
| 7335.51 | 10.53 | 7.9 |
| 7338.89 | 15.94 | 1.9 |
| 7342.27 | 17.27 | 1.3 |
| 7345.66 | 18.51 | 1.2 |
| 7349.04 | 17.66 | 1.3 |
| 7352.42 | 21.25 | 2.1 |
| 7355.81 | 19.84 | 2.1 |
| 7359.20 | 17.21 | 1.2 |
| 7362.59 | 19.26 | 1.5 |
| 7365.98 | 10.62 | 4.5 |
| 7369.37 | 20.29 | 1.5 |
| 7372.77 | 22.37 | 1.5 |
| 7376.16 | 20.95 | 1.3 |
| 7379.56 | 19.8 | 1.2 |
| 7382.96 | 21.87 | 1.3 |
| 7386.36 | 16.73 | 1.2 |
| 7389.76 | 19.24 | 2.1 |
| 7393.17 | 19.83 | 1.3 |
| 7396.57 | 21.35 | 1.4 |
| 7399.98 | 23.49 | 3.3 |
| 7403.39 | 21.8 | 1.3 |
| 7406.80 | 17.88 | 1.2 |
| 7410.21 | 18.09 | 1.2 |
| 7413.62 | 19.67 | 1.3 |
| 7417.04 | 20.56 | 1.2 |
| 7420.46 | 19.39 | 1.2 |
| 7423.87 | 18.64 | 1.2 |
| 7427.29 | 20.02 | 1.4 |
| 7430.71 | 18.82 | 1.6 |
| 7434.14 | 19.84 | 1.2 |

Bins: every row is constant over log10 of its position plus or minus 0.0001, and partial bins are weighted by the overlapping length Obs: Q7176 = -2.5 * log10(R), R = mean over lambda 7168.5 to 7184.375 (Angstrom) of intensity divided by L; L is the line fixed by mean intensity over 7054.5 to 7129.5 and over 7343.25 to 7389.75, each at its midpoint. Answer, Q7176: -0.03 mag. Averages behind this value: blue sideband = 19.3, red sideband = 18.9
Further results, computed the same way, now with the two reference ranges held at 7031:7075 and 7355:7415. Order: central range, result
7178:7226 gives 0.045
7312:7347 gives 0.212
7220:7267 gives 0.058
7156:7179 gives 0.065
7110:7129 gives 0.027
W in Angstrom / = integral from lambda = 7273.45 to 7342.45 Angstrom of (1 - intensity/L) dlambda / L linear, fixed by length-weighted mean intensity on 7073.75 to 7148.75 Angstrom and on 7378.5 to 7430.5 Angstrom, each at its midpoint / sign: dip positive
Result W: 8.01 Angstrom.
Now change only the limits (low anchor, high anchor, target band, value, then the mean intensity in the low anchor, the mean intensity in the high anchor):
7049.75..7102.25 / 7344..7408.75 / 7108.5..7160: 0.2 Angstrom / 19.2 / 19.5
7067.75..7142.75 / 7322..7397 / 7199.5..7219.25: 1.4 Angstrom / 19.2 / 17.9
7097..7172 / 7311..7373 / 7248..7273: -1.4 Angstrom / 19.2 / 17.1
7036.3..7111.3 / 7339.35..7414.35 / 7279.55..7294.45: 1.0 Angstrom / 19.5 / 19.3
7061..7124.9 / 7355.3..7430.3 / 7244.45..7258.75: 0.7 Angstrom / 19.3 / 19.5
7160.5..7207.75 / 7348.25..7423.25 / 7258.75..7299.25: 1.9 Angstrom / 19.8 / 19.5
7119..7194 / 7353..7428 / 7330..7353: 3.7 Angstrom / 19.4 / 19.5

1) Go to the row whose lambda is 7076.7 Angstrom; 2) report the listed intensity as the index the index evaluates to 18.91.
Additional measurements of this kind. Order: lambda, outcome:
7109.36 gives 19.16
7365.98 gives 10.62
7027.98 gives 20.99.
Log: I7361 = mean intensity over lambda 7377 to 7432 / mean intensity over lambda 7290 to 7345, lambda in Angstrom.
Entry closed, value 1.18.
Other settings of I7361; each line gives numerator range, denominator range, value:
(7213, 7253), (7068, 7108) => 0.96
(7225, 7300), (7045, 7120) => 0.96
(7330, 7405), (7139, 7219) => 0.99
